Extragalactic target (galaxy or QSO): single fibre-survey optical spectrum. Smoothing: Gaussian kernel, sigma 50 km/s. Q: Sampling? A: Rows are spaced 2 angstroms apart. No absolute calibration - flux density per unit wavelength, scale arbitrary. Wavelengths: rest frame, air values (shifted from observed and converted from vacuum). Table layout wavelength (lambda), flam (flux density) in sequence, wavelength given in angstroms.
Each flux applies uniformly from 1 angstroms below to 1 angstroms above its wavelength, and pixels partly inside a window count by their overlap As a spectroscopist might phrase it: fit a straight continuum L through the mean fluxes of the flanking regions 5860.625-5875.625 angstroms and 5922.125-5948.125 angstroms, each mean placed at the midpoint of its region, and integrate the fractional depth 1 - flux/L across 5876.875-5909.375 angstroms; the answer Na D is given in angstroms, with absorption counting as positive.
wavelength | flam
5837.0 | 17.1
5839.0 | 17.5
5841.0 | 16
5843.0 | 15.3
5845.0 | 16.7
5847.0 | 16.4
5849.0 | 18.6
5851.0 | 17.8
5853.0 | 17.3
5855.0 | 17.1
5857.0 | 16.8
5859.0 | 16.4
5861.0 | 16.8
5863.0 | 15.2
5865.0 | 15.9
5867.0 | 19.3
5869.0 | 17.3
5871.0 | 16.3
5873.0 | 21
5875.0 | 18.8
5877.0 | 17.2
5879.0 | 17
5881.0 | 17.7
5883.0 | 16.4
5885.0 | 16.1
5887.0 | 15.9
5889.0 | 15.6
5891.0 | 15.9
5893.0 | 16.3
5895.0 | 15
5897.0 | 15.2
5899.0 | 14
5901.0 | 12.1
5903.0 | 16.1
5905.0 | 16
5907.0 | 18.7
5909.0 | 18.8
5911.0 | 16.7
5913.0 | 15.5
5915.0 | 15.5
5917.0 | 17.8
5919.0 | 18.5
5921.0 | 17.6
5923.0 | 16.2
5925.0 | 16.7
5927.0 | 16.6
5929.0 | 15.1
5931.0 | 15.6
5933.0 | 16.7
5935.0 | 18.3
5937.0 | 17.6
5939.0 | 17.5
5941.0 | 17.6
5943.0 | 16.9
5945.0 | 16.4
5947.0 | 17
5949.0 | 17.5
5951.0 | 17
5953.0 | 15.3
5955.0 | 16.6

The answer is 2.3 angstroms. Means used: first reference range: 17.6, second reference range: 16.8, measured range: 16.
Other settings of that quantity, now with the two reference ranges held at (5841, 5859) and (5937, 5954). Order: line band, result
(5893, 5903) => 1.4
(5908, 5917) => 0.1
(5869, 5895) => 0.0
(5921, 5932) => 0.5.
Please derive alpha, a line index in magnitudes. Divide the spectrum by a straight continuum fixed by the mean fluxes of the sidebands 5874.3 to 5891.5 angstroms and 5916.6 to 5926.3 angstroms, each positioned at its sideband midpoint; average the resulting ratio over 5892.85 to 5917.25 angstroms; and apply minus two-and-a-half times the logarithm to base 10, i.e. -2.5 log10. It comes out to 0.076 mag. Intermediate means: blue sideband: 16.7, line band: 15.9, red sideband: 17.3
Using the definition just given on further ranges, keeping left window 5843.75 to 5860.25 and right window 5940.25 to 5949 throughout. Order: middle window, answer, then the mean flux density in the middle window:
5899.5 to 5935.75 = 0.03 mag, 16.5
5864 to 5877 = -0.06 mag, 18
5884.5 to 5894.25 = 0.08 mag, 15.9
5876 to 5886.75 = 0.02 mag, 16.8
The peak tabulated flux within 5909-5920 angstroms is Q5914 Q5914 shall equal 18.8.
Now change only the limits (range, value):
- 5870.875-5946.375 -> 21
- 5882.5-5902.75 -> 16.4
